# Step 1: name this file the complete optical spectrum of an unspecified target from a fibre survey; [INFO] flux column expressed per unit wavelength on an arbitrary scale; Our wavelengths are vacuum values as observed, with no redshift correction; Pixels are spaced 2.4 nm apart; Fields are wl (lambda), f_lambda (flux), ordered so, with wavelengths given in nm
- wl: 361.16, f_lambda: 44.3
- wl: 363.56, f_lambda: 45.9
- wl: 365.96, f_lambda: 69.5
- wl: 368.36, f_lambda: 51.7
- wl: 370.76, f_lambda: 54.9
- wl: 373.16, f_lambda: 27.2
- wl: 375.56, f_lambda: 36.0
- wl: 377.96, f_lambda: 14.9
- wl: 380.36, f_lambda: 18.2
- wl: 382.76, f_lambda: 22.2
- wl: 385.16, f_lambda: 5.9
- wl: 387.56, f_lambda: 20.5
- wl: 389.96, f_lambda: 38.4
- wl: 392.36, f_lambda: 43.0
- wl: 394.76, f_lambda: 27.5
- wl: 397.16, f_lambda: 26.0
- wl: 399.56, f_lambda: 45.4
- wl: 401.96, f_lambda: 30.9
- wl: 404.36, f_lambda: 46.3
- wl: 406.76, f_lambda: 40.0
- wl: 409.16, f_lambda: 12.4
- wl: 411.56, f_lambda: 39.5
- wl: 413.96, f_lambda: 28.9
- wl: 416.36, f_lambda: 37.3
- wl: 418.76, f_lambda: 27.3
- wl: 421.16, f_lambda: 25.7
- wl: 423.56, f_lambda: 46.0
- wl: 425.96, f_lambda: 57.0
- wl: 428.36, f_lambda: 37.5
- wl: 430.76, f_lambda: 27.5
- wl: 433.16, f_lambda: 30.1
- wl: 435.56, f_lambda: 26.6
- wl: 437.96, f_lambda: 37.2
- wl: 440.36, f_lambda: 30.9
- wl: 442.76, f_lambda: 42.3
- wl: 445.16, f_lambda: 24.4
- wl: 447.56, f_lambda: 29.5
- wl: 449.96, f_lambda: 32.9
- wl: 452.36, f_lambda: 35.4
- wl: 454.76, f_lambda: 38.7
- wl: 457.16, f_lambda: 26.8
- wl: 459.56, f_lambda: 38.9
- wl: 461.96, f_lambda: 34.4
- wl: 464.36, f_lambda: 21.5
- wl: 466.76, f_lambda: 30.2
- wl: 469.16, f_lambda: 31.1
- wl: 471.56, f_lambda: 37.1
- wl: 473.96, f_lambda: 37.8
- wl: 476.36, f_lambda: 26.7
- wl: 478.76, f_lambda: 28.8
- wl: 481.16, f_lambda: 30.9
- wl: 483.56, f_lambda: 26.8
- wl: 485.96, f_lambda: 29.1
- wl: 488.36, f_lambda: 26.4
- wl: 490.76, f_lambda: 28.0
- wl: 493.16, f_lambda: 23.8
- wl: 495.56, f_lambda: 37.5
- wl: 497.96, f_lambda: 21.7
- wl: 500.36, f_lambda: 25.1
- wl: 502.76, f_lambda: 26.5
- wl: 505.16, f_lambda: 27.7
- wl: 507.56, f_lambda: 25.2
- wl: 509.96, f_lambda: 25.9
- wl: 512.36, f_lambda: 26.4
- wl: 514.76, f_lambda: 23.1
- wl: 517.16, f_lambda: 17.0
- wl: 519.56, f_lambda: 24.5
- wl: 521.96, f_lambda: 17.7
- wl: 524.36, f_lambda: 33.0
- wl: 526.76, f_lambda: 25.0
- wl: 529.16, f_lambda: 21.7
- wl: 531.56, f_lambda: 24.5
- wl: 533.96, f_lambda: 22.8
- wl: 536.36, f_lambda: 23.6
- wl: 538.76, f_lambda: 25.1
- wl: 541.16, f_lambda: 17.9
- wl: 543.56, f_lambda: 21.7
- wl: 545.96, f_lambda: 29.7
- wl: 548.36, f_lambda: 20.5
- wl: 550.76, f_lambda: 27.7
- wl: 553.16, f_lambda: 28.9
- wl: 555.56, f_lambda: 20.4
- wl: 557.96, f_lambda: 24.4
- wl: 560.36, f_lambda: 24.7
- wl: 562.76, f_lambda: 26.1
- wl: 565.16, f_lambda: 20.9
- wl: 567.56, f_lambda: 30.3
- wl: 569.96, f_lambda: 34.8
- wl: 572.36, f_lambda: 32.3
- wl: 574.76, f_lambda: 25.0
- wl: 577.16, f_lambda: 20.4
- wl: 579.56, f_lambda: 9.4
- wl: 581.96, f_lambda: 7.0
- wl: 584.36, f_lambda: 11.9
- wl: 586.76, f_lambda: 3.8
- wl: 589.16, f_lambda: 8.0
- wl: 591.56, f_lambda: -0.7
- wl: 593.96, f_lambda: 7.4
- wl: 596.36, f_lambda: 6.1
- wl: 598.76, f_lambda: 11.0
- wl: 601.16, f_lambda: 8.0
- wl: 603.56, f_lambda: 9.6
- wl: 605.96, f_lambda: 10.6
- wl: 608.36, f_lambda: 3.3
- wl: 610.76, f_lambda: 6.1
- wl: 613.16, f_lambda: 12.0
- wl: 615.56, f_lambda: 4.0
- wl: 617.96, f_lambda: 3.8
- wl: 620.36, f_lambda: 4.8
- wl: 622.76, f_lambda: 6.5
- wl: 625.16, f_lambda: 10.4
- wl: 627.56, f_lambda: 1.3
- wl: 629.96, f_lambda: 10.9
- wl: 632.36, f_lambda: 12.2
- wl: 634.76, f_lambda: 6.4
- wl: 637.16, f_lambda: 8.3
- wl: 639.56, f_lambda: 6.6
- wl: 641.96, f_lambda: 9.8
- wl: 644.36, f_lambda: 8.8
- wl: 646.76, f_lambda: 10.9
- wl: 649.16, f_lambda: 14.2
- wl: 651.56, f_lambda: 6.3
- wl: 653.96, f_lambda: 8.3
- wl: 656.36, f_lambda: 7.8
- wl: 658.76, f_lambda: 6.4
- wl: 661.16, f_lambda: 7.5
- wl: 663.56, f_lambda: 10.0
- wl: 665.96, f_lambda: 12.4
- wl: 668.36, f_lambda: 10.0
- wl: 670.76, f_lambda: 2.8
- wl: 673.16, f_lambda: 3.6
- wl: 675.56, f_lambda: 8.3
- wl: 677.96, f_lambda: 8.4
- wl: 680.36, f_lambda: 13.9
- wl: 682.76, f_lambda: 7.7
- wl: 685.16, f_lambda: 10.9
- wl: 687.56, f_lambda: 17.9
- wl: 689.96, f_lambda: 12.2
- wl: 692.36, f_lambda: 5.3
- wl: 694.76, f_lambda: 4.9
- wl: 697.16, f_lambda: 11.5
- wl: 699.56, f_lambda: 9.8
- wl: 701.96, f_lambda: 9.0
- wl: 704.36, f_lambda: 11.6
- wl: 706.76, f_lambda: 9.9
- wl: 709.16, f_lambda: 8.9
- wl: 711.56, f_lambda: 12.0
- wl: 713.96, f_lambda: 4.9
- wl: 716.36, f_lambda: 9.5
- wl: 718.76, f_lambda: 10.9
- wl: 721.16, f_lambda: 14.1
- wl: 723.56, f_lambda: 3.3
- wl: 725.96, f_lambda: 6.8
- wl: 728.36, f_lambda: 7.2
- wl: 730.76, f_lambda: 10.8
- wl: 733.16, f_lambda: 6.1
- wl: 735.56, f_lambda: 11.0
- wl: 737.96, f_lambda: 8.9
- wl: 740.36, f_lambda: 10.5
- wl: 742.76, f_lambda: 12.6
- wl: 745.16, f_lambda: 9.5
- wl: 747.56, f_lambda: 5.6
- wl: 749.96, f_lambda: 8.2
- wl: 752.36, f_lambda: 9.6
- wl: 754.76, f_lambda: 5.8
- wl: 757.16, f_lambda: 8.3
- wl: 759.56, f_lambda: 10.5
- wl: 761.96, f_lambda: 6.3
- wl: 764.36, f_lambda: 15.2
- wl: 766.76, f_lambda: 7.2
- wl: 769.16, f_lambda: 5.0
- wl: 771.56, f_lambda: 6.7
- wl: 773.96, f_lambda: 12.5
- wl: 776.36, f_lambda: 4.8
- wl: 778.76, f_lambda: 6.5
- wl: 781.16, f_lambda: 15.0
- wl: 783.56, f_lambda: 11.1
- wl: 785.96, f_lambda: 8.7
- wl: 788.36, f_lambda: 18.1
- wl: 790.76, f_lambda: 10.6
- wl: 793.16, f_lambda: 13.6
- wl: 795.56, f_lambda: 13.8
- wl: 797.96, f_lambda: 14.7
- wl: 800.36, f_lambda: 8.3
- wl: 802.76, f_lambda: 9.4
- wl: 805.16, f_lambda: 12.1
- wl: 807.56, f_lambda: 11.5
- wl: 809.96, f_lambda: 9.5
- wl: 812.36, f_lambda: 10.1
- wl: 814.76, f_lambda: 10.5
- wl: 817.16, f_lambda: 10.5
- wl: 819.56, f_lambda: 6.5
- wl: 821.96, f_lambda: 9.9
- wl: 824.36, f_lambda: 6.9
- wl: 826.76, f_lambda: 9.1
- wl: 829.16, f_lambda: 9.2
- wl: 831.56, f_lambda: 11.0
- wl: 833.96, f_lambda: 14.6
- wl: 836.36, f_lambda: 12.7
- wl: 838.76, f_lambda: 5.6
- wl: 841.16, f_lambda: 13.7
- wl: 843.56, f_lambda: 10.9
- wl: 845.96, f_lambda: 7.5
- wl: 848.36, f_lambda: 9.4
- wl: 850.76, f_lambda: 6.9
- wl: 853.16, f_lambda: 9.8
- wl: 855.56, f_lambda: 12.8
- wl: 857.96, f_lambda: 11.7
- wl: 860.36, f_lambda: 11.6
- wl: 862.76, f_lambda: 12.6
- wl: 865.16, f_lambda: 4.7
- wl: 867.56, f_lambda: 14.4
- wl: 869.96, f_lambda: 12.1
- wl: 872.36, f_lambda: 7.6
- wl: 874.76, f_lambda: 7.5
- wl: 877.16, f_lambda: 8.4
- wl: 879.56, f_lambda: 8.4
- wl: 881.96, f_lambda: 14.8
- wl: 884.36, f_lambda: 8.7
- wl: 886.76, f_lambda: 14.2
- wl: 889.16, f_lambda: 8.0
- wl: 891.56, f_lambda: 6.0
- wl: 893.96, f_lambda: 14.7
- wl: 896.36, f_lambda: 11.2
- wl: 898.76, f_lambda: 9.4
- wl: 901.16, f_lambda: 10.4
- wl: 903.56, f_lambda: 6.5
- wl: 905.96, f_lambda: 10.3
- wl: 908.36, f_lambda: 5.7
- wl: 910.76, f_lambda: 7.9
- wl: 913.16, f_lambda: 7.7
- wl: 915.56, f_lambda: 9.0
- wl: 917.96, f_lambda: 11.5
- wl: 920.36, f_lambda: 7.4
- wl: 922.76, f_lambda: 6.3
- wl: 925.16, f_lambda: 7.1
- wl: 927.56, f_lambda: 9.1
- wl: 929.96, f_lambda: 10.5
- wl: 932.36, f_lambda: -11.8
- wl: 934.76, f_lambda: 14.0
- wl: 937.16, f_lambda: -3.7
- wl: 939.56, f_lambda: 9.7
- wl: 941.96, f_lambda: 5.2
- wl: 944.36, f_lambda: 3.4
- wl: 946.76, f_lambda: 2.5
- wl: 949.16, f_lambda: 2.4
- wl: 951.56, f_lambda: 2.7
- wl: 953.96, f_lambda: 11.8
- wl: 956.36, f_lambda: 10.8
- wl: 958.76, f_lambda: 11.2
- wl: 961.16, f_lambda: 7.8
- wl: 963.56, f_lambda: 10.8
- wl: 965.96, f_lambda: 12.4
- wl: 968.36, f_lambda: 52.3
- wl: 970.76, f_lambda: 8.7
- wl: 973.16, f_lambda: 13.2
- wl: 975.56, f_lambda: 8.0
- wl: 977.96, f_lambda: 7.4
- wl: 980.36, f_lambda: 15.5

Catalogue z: 1.597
